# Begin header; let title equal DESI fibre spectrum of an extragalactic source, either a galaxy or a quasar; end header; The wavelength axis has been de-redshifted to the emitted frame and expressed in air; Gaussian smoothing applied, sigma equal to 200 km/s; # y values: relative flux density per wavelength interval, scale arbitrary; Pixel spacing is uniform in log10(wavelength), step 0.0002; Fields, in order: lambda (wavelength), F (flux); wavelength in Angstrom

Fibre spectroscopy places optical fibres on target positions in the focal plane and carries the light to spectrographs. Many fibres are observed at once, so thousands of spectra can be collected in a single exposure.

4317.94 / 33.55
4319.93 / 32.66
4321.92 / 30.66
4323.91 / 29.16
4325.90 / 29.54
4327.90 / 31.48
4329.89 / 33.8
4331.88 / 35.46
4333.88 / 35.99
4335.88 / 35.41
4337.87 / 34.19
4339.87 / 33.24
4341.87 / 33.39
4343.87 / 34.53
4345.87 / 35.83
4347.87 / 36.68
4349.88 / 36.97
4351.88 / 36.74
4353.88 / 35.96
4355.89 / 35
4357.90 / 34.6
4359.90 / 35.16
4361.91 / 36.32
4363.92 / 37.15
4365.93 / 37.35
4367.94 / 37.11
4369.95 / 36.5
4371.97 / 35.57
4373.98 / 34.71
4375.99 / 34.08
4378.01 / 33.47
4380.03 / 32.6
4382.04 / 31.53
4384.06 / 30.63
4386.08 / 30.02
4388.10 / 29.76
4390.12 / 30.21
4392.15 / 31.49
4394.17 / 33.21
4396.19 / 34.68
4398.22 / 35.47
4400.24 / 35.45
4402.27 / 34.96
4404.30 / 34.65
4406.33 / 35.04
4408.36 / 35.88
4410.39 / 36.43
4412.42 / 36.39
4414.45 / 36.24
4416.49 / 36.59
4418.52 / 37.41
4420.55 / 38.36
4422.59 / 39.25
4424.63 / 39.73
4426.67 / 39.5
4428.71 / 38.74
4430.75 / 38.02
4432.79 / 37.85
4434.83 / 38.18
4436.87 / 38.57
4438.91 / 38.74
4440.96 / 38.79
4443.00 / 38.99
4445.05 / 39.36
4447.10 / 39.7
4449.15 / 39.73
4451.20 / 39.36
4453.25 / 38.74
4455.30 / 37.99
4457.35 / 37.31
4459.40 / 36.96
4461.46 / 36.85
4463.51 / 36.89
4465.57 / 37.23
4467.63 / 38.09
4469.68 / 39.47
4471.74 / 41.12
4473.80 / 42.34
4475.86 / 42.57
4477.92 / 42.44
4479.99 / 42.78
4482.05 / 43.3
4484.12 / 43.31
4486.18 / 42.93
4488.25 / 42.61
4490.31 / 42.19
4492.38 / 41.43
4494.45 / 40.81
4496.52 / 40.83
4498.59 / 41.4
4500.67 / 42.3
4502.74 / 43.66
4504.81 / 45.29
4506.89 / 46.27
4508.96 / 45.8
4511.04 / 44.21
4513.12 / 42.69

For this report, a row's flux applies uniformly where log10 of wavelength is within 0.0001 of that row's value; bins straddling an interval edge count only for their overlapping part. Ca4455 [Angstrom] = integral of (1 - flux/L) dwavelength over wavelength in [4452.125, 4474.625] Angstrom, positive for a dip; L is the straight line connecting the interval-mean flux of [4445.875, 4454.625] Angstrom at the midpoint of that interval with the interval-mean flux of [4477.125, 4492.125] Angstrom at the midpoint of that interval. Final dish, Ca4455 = 1.2 Angstrom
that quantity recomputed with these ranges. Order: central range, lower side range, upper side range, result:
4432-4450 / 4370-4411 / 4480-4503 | -0.5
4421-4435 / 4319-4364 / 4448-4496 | -0.2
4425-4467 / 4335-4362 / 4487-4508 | 1.8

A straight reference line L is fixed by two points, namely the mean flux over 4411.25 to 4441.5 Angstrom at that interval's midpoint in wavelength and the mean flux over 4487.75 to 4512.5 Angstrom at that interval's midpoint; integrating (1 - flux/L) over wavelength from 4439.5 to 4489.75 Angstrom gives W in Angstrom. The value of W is 0.9 Angstrom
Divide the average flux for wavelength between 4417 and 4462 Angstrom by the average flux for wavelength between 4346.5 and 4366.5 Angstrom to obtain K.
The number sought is 1.07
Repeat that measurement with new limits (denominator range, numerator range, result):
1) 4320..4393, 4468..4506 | 1.24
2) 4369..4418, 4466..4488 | 1.23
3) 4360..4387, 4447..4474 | 1.12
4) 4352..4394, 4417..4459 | 1.14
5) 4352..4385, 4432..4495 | 1.14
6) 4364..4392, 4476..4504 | 1.27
